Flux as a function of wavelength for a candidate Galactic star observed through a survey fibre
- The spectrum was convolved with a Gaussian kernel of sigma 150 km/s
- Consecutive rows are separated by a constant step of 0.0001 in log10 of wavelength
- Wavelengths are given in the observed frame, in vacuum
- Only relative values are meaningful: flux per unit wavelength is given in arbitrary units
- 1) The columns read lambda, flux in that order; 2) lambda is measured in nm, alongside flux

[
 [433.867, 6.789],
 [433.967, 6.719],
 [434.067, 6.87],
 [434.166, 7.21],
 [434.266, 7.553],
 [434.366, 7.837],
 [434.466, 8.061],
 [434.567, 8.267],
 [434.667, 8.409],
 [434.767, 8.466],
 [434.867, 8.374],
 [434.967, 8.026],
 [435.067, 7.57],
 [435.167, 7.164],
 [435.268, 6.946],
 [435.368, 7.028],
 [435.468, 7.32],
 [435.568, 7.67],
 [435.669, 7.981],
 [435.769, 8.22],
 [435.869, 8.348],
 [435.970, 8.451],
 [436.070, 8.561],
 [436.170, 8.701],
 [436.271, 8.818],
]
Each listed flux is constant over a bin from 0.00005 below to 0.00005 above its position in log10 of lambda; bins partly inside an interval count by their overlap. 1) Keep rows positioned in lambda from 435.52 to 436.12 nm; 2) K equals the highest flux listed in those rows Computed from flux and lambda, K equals 8.561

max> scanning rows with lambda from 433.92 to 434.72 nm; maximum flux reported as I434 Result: 8.409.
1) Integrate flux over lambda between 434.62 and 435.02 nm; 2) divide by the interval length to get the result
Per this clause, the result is 8.32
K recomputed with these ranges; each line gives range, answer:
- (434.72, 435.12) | 8.466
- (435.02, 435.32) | 7.57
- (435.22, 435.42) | 7.028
